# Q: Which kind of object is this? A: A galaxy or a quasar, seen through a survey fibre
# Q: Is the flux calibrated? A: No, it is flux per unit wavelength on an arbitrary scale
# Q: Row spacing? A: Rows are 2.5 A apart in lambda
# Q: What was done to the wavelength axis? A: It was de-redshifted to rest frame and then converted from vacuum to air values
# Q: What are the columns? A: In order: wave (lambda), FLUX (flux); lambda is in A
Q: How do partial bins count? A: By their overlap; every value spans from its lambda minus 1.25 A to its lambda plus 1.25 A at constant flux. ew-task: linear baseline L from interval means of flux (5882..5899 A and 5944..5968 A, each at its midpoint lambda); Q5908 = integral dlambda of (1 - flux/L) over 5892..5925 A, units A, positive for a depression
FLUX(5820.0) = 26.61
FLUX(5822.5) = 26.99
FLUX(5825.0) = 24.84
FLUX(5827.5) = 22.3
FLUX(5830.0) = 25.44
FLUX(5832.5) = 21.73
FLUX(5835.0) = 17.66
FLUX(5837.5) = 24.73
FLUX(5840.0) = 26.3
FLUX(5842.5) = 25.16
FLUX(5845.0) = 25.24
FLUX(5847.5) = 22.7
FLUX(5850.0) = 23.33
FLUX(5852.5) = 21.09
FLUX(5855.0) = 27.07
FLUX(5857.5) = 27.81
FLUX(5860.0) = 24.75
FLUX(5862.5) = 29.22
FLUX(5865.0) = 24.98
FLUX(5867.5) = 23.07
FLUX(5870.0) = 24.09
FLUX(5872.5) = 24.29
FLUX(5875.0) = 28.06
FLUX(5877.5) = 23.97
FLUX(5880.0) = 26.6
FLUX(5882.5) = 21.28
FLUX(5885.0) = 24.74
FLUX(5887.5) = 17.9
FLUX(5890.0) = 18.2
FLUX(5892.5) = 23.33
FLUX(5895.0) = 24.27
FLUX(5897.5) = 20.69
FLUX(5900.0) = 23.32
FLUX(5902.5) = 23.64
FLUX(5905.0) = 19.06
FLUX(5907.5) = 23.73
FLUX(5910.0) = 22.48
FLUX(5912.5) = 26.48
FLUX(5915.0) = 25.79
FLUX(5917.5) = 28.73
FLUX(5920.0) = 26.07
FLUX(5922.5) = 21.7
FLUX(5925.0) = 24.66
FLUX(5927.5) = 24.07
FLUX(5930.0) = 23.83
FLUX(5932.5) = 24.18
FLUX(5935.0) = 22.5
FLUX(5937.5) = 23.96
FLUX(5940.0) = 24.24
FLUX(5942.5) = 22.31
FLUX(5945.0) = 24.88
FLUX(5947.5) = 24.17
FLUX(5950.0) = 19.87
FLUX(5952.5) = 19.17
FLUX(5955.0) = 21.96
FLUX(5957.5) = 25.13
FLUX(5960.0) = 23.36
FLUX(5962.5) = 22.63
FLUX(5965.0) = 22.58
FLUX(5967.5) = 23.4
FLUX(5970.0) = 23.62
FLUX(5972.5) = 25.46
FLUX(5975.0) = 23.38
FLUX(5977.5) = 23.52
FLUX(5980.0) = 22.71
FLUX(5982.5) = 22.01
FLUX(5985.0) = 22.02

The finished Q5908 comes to -3.0 A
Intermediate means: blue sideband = 21.5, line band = 23.8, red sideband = 22.7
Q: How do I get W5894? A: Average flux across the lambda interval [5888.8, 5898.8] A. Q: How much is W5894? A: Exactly 21.6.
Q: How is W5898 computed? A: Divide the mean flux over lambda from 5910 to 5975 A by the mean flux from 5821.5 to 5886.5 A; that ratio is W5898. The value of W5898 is 0.97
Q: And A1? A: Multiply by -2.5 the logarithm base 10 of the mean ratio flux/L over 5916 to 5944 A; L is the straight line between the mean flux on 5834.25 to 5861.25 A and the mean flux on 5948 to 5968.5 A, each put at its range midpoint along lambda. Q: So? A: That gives -0.06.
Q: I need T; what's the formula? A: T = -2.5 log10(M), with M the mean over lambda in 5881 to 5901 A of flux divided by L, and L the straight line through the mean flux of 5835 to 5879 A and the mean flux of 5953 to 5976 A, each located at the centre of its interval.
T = 0.123 mag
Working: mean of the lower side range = 24.8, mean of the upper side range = 23.4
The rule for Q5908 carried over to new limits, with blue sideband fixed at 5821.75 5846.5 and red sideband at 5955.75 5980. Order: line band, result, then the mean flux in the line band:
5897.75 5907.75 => 0.7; 22.1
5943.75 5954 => 0.7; 22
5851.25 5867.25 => -1.2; 25.6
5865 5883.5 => -0.5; 24.6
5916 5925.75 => -0.7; 25.3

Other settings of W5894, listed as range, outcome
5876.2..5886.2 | 24.2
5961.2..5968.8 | 22.9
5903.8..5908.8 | 21.4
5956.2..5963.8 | 23.7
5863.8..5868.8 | 24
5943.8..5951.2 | 23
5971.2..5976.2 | 24.4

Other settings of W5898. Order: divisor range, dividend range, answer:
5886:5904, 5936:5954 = 1.05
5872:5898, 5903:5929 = 1.05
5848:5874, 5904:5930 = 0.97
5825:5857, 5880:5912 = 0.94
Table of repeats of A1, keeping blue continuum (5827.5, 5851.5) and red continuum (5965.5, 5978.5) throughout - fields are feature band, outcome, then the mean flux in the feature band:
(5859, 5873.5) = -0.07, 25.1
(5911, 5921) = -0.13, 26.7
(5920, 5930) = -0.01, 23.8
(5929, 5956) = 0.04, 22.8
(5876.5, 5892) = 0.07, 22.1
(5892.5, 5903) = 0.03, 23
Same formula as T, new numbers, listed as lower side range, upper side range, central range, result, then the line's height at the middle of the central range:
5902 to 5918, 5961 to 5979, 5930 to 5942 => 0.01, 23.8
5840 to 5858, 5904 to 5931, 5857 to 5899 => 0.03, 24.5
